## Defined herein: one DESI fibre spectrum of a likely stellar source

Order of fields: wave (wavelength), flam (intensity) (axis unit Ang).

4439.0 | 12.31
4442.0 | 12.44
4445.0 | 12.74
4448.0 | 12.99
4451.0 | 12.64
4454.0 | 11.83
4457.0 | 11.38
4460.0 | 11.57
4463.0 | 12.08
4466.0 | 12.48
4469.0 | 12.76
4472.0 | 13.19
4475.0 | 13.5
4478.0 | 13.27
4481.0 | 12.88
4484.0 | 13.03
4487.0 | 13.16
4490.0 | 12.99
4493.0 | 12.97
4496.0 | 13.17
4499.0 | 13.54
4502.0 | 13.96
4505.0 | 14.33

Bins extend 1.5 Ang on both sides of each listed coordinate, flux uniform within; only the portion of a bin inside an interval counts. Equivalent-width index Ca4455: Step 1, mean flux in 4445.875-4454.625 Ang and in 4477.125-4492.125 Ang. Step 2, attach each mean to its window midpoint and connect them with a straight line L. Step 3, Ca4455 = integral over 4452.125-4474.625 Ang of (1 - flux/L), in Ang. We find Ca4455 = 0.9 Ang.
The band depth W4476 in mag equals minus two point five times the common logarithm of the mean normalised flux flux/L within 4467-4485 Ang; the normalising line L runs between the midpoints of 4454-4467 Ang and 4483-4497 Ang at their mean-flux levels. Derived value -0.052 mag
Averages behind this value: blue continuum 11.8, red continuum 13.1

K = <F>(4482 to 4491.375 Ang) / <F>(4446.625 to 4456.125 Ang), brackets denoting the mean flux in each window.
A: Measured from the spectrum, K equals 1.05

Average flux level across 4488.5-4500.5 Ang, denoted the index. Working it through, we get 13.2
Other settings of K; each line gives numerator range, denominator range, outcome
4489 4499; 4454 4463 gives 1.13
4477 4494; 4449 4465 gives 1.09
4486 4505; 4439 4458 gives 1.08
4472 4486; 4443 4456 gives 1.05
